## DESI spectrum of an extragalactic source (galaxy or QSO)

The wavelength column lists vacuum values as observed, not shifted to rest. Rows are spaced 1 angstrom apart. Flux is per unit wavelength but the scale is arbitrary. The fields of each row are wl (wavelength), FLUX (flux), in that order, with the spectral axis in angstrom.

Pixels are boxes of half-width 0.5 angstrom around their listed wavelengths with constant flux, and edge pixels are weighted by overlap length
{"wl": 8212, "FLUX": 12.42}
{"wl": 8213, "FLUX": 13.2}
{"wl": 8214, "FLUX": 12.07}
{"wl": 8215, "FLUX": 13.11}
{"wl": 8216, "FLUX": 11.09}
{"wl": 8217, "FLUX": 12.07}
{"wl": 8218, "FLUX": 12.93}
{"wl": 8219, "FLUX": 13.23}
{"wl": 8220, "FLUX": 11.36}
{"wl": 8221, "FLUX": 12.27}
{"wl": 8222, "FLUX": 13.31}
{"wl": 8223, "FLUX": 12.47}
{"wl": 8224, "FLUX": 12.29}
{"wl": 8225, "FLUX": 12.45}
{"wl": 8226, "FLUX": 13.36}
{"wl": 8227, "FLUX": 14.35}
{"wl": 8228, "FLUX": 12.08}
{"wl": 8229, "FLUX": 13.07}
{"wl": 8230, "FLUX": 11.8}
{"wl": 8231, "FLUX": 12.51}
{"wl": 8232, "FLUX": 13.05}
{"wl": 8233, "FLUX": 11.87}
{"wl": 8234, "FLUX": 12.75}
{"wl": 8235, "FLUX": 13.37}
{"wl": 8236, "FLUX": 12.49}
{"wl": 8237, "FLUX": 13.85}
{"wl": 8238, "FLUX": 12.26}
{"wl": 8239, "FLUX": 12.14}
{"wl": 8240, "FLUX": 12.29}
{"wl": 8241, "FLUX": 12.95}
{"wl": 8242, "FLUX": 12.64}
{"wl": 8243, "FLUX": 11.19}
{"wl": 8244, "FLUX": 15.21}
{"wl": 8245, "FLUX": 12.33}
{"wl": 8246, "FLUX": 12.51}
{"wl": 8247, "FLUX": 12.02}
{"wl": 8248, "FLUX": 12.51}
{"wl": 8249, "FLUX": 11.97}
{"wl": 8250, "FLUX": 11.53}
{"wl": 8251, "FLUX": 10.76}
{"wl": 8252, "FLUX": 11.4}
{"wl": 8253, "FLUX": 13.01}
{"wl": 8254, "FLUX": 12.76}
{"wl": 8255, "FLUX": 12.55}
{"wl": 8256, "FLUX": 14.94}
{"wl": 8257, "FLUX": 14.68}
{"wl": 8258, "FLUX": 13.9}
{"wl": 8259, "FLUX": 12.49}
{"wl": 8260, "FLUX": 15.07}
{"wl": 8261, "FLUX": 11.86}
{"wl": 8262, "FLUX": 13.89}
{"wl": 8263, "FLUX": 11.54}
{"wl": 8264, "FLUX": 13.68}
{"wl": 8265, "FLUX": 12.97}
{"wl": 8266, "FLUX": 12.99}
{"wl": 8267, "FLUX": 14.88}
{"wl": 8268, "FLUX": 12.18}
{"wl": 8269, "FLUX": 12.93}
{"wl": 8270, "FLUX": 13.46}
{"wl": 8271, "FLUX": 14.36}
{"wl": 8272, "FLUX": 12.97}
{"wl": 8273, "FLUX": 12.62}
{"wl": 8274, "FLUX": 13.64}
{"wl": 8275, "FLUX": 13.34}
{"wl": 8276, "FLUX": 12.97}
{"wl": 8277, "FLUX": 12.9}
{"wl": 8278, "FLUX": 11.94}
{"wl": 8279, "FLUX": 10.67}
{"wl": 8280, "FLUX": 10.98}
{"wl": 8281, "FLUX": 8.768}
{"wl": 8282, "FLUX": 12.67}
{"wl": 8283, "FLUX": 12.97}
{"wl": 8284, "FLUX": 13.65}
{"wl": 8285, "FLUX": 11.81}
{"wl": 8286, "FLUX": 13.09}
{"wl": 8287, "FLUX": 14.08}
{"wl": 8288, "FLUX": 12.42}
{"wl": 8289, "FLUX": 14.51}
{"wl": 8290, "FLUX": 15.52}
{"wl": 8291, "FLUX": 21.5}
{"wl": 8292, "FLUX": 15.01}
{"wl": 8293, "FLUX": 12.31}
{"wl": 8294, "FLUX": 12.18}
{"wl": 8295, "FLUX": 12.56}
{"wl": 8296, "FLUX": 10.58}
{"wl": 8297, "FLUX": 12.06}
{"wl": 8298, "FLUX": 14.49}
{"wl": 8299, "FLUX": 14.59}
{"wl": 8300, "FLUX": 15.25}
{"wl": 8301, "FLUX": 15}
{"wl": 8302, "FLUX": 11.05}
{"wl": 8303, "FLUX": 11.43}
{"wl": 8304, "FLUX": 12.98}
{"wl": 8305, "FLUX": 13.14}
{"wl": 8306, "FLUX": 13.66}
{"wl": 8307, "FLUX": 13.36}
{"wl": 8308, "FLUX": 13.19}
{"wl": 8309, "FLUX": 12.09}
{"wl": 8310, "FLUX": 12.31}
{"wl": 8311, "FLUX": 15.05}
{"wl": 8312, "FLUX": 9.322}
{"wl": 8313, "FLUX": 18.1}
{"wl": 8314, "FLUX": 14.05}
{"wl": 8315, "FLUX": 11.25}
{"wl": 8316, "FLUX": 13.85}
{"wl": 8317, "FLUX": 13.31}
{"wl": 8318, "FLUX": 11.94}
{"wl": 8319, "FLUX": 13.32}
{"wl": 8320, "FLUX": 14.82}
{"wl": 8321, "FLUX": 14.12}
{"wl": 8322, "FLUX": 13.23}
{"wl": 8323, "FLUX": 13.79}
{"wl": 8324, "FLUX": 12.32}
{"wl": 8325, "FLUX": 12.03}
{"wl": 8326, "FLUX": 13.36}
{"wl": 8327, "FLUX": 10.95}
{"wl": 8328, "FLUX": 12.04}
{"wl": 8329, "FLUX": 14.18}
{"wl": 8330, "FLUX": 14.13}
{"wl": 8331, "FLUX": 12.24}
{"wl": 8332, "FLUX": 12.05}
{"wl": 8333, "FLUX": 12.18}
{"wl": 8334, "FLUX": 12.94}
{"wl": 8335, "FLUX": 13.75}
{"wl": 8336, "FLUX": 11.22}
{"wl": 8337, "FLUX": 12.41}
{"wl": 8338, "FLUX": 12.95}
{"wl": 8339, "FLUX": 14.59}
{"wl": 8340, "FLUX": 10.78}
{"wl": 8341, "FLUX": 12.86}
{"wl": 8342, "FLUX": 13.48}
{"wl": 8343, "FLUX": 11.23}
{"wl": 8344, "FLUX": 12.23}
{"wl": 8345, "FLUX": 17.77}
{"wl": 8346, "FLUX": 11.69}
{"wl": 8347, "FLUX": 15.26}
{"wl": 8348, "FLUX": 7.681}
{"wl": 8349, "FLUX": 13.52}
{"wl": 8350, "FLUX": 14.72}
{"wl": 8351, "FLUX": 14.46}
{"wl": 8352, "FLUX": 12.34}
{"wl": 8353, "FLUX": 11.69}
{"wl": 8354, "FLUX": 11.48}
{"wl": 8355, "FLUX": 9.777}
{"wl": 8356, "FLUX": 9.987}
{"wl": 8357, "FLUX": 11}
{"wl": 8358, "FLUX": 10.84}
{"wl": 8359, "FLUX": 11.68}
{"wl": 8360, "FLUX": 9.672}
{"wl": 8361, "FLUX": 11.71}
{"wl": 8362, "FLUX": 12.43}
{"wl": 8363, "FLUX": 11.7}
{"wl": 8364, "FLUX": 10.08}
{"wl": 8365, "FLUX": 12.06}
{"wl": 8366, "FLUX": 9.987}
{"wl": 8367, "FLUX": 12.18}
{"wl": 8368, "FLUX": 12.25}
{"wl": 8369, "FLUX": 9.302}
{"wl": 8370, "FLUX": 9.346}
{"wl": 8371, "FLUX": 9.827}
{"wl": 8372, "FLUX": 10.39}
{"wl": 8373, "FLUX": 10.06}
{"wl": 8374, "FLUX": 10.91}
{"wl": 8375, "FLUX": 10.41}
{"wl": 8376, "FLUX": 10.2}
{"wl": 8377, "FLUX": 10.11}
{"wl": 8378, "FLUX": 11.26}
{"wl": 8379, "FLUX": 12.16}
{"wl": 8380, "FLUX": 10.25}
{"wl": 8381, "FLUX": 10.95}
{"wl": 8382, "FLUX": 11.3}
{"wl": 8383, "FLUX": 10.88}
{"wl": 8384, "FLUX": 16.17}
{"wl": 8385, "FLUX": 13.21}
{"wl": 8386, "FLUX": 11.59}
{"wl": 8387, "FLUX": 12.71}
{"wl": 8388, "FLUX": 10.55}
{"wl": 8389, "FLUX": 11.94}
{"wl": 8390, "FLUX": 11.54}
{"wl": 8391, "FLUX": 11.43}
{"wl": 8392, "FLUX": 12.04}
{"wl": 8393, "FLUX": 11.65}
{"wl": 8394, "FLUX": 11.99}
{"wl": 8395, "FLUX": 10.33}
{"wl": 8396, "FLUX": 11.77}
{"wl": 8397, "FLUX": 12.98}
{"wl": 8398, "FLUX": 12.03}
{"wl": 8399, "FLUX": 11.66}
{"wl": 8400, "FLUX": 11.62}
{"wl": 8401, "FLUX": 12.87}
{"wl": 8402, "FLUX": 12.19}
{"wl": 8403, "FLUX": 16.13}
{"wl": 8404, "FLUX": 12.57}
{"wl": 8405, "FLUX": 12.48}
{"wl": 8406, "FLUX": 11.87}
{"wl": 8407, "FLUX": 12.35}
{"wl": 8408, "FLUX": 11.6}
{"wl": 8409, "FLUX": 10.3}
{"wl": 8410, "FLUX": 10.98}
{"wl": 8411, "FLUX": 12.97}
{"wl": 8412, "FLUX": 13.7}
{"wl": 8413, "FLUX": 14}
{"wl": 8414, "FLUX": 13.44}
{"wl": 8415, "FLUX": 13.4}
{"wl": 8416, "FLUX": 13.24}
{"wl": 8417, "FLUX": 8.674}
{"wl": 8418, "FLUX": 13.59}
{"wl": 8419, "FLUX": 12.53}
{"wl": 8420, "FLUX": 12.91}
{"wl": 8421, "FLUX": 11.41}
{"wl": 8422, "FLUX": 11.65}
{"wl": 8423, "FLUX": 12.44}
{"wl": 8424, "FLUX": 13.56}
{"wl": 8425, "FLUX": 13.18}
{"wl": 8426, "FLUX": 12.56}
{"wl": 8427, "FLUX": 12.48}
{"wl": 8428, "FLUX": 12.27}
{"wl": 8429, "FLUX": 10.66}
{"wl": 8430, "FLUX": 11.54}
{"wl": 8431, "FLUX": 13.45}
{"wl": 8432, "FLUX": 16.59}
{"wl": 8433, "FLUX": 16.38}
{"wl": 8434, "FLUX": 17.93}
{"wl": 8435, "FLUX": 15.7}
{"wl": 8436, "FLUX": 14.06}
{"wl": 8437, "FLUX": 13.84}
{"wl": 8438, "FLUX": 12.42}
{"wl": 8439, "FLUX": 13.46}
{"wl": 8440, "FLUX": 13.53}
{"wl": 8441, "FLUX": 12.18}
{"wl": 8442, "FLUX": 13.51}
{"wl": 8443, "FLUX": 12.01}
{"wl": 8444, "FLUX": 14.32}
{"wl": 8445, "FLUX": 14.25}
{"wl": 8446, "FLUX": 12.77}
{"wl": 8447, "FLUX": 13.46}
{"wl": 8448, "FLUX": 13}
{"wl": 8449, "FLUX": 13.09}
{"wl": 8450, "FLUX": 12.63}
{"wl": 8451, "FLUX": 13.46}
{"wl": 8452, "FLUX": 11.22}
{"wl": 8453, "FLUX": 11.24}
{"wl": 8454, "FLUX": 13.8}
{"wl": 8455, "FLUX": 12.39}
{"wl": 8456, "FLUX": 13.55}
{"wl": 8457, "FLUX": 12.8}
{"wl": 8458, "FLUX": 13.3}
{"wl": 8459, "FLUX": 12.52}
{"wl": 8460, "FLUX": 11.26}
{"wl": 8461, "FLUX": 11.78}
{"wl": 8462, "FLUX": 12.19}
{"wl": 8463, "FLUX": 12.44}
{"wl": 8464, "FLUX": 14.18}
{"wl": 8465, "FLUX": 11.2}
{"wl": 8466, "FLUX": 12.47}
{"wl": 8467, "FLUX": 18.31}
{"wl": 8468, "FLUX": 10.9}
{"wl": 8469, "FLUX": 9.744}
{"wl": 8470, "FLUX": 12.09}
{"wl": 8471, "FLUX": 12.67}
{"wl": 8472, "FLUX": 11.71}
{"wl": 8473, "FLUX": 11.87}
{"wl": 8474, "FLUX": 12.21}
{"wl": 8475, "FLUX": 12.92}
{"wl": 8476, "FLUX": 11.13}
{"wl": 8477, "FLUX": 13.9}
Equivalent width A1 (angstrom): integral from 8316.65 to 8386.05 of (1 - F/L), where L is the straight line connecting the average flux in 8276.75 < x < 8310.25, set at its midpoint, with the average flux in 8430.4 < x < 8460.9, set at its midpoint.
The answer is 6.2 angstrom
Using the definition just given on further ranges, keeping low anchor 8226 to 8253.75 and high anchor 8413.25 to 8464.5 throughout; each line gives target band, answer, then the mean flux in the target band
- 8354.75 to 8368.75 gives 1.9 angstrom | 11.1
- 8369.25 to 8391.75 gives 2.9 angstrom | 11.2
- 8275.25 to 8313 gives -1.3 angstrom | 13.1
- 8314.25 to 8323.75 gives -0.4 angstrom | 13.3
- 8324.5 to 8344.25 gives 0.3 angstrom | 12.6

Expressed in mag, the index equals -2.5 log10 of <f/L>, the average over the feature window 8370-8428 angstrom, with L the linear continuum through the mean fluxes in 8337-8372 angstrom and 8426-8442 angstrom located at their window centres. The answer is 0.08 mag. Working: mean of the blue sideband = 11.8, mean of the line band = 12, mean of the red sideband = 13.7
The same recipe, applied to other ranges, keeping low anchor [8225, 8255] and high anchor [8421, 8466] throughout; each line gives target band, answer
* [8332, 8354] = 0.002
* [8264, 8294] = -0.049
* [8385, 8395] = 0.107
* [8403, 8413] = 0.051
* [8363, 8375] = 0.209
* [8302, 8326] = -0.032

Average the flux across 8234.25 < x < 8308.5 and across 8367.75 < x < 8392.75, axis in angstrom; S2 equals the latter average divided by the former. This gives 0.9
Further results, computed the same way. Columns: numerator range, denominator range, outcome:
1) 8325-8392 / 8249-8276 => 0.91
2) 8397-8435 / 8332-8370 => 1.07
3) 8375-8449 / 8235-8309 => 0.97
